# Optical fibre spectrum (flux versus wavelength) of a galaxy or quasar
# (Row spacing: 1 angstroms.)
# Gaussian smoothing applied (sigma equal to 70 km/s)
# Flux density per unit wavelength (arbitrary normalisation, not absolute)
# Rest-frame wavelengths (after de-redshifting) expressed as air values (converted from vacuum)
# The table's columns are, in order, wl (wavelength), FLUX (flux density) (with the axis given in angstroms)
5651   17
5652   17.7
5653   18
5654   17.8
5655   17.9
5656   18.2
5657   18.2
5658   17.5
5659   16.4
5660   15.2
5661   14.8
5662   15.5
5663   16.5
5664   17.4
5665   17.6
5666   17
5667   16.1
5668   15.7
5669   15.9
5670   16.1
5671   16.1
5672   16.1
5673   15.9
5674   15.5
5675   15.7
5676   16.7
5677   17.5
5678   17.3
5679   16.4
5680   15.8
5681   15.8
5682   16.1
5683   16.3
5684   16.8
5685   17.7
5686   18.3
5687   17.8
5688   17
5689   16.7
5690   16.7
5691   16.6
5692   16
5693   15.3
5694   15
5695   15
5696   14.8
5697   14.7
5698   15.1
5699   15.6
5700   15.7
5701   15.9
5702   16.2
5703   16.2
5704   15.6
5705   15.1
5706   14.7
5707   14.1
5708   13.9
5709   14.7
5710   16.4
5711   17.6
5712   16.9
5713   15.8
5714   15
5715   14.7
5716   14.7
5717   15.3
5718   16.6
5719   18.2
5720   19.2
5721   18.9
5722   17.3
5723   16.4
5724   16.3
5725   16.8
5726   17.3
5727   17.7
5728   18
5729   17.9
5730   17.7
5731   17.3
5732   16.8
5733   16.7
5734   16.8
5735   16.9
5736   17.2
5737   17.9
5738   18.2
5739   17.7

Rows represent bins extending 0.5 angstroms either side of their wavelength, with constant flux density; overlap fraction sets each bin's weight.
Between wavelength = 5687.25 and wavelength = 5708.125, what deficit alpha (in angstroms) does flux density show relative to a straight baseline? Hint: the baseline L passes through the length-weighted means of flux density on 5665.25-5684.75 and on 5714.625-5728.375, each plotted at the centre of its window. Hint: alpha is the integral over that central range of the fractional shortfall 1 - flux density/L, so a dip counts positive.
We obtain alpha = 1.3 angstroms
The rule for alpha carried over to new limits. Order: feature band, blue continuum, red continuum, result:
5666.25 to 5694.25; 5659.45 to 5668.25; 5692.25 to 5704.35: -1.00 angstroms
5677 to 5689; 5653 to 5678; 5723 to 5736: -0.08 angstroms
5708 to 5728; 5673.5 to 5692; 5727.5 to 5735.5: 0.61 angstroms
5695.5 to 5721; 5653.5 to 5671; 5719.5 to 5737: 2.08 angstroms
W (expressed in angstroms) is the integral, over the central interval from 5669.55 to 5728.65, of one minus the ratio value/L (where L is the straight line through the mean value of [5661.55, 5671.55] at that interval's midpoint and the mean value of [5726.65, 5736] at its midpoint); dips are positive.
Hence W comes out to 2.15 angstroms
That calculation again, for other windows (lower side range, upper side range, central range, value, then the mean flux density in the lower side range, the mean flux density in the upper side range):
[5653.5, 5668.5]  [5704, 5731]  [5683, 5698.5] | 0.3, 16.8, 16.4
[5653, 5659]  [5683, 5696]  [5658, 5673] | 1.1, 17.8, 16.5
